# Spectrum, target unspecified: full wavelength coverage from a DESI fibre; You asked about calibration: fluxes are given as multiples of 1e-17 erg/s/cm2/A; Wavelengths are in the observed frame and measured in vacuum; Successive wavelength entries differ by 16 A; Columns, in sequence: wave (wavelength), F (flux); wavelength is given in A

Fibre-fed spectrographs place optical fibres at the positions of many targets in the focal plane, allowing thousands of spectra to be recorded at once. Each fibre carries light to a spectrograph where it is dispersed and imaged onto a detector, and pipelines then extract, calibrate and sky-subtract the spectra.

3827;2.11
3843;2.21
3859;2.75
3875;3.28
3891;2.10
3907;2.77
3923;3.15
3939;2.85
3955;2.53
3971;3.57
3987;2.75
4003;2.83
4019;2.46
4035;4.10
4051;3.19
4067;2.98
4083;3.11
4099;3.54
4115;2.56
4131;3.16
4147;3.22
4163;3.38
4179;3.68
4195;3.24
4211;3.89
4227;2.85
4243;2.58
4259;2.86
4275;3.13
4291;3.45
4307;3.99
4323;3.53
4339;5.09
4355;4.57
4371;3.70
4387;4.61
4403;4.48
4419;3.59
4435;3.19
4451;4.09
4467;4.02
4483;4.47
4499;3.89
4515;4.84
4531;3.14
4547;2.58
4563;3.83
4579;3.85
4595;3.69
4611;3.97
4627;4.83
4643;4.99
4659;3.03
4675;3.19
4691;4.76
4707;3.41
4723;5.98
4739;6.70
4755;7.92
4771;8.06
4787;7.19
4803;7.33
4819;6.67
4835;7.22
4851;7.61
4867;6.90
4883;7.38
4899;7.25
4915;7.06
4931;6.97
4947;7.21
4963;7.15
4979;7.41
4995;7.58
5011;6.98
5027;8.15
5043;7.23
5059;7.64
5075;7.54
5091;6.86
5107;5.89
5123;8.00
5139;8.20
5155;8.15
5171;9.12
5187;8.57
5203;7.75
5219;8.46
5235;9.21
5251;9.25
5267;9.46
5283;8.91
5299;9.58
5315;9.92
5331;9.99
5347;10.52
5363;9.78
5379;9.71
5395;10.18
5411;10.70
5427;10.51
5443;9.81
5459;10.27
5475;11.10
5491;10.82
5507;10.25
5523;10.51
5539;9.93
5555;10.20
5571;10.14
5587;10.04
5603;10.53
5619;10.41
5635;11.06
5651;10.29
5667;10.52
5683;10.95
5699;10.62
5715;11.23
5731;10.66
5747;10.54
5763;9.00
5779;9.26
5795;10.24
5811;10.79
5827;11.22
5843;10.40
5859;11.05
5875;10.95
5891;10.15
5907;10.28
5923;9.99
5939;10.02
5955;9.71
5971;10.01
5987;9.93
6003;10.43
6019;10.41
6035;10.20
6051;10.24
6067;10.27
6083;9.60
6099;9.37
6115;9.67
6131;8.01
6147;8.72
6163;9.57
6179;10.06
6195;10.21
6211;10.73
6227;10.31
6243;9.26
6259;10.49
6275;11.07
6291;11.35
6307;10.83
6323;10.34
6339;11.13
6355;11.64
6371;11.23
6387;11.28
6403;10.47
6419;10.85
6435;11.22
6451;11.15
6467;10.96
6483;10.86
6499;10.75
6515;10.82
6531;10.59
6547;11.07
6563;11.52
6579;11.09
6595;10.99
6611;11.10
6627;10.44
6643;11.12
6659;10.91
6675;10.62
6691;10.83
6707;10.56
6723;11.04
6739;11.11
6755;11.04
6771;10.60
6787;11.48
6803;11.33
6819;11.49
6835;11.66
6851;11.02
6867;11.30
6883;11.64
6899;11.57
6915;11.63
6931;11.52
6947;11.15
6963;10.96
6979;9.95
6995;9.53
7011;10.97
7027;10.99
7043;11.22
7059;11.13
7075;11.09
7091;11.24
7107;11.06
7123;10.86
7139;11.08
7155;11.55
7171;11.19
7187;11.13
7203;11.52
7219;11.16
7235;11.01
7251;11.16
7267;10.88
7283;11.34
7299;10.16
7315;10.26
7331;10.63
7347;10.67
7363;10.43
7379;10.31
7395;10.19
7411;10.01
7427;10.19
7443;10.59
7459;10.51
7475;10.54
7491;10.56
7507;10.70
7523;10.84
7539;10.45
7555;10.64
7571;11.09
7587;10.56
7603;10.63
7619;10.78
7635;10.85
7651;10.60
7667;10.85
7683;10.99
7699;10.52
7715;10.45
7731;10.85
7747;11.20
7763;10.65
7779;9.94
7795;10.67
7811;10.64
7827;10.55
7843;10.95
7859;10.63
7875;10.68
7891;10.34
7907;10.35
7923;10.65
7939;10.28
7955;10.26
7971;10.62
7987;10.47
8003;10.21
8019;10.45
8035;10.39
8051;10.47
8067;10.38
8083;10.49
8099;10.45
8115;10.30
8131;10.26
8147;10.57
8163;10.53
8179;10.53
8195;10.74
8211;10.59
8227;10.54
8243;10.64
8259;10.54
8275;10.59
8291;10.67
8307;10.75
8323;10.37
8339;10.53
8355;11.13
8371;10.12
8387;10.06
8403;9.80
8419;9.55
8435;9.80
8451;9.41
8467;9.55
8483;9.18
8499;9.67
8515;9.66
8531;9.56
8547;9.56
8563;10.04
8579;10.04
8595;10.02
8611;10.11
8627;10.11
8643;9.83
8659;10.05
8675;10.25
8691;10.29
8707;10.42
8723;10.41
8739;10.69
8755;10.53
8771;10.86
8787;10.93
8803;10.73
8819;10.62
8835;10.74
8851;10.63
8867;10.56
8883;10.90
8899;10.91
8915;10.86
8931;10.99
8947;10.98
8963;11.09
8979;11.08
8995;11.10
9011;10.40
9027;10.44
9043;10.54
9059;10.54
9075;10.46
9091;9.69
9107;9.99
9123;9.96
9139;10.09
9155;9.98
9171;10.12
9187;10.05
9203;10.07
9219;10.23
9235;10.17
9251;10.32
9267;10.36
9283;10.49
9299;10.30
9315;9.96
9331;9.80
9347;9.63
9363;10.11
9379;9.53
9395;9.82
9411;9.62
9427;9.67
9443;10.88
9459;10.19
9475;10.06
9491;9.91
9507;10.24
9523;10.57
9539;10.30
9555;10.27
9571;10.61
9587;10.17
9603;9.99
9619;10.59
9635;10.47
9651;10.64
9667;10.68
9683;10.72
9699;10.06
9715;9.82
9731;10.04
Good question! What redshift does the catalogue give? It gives 0.19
